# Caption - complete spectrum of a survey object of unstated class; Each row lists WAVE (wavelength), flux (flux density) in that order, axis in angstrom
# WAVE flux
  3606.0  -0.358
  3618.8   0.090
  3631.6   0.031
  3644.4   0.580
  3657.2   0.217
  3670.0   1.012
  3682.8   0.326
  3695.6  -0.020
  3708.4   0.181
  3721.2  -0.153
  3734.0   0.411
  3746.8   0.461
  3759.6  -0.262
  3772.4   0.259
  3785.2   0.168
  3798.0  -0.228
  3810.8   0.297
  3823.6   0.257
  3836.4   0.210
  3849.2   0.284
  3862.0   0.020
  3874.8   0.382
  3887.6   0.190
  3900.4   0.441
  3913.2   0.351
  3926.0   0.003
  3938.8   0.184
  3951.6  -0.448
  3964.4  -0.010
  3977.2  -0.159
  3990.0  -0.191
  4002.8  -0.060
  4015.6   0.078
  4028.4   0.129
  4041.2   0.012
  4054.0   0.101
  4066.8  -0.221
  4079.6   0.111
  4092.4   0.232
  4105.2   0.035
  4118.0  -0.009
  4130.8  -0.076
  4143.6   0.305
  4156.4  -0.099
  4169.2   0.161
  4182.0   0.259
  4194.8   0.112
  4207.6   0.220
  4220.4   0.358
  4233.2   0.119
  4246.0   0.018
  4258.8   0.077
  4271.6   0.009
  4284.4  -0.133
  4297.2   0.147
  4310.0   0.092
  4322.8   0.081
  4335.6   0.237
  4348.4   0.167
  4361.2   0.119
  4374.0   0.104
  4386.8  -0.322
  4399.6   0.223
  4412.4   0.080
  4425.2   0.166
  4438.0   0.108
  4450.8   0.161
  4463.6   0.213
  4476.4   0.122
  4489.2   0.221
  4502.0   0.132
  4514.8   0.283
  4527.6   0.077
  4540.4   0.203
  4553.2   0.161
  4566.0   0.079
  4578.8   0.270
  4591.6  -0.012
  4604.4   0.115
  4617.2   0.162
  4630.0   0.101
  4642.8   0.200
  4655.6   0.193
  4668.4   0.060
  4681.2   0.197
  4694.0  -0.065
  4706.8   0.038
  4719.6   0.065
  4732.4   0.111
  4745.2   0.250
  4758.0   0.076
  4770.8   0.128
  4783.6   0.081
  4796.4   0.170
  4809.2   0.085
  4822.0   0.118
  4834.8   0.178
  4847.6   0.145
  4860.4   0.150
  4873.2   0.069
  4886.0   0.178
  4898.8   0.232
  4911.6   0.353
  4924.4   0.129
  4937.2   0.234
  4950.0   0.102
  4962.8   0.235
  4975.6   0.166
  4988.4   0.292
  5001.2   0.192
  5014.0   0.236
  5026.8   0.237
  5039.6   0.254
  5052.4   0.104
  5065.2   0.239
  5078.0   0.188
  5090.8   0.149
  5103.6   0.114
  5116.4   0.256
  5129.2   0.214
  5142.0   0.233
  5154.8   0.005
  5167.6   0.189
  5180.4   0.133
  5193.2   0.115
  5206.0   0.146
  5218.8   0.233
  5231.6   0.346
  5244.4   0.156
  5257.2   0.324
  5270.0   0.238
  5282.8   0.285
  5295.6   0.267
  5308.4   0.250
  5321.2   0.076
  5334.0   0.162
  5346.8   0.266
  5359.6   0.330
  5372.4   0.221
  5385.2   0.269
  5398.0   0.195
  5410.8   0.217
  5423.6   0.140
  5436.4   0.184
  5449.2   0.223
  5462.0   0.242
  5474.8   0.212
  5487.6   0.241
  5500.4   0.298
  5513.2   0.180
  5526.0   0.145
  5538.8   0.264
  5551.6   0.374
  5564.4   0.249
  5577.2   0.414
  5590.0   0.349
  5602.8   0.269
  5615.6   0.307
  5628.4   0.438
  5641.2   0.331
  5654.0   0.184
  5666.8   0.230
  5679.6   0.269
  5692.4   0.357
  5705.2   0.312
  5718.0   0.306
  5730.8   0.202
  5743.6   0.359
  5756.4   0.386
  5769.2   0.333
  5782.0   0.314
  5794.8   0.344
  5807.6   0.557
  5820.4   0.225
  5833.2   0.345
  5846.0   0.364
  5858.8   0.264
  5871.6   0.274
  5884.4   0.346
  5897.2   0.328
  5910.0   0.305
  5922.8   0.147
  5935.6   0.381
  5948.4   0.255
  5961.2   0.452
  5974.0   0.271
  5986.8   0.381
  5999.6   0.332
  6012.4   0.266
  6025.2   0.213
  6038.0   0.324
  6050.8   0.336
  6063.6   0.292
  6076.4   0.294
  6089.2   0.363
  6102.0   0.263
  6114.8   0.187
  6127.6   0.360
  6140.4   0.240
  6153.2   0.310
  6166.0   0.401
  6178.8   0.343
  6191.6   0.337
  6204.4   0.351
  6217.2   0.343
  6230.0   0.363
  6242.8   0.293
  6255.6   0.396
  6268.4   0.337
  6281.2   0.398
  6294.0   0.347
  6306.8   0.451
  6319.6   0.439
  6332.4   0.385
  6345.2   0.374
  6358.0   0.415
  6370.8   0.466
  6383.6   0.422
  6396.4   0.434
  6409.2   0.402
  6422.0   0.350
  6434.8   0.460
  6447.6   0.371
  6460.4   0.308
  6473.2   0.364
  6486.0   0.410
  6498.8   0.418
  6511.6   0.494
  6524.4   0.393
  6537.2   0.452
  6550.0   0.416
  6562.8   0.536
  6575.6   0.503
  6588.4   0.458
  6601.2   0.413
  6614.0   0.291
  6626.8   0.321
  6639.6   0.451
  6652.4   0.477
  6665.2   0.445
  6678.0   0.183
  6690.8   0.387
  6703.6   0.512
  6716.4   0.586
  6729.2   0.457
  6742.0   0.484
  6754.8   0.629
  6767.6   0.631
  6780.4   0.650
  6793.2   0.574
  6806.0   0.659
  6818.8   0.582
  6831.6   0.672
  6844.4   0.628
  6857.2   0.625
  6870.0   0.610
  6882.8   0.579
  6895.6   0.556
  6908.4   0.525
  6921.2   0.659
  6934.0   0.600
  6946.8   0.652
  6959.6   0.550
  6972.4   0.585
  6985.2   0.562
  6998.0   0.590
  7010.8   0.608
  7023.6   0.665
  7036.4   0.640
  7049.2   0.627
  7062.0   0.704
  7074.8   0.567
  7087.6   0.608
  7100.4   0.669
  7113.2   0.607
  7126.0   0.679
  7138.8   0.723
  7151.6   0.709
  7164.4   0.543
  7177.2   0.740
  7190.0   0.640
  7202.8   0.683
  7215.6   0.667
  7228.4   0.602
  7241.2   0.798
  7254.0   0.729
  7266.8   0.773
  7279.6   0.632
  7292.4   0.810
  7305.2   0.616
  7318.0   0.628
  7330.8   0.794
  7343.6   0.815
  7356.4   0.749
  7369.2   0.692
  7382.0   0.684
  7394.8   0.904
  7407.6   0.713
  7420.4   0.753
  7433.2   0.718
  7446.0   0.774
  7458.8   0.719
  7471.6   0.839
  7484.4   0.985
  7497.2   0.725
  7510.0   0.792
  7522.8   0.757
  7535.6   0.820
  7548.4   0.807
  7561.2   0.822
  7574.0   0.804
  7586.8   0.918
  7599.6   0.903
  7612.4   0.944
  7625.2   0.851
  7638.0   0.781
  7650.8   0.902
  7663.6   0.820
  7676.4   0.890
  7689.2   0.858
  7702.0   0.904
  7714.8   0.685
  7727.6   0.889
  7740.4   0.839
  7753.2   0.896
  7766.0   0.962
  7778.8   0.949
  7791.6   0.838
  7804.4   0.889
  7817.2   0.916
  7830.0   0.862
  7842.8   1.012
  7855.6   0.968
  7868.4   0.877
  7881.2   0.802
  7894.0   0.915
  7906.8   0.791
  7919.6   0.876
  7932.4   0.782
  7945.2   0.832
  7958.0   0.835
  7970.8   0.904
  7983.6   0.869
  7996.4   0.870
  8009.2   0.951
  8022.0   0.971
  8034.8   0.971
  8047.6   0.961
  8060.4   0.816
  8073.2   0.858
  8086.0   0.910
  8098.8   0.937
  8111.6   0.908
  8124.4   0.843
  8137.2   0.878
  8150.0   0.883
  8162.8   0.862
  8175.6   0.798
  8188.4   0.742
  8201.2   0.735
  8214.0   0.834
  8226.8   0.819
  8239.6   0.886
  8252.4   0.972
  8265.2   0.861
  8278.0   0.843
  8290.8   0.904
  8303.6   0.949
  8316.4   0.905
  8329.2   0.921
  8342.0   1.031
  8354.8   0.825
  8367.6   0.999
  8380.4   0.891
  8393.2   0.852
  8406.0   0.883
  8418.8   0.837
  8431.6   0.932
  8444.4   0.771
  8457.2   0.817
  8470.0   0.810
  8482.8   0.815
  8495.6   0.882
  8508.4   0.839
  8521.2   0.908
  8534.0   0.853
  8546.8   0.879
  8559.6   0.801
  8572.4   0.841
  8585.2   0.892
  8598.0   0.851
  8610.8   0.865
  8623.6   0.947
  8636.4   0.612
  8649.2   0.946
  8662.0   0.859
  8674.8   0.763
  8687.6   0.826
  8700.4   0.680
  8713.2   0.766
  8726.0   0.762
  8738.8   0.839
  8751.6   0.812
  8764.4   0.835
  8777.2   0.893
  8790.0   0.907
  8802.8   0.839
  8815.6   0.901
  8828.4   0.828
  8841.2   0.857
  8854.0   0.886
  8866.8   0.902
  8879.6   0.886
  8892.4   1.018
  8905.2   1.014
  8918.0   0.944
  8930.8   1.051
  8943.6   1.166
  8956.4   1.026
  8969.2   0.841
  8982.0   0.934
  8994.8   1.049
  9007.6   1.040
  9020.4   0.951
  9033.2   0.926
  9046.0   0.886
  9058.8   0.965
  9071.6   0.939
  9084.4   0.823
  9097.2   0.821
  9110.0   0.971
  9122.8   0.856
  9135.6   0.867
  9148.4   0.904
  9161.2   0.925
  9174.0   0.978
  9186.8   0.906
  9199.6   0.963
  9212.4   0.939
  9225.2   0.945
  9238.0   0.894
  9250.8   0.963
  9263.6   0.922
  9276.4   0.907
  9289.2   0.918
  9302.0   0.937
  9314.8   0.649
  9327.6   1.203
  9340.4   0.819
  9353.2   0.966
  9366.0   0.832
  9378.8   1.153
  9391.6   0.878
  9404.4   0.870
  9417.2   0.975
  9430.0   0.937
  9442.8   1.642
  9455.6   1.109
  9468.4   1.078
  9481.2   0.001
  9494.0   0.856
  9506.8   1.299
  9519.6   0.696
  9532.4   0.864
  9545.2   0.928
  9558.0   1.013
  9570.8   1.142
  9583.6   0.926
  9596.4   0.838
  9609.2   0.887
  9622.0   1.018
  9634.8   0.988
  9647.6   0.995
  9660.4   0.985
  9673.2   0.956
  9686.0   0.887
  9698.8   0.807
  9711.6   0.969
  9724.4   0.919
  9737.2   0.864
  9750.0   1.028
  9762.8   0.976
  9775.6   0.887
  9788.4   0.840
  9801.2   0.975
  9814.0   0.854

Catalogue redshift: 0.683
